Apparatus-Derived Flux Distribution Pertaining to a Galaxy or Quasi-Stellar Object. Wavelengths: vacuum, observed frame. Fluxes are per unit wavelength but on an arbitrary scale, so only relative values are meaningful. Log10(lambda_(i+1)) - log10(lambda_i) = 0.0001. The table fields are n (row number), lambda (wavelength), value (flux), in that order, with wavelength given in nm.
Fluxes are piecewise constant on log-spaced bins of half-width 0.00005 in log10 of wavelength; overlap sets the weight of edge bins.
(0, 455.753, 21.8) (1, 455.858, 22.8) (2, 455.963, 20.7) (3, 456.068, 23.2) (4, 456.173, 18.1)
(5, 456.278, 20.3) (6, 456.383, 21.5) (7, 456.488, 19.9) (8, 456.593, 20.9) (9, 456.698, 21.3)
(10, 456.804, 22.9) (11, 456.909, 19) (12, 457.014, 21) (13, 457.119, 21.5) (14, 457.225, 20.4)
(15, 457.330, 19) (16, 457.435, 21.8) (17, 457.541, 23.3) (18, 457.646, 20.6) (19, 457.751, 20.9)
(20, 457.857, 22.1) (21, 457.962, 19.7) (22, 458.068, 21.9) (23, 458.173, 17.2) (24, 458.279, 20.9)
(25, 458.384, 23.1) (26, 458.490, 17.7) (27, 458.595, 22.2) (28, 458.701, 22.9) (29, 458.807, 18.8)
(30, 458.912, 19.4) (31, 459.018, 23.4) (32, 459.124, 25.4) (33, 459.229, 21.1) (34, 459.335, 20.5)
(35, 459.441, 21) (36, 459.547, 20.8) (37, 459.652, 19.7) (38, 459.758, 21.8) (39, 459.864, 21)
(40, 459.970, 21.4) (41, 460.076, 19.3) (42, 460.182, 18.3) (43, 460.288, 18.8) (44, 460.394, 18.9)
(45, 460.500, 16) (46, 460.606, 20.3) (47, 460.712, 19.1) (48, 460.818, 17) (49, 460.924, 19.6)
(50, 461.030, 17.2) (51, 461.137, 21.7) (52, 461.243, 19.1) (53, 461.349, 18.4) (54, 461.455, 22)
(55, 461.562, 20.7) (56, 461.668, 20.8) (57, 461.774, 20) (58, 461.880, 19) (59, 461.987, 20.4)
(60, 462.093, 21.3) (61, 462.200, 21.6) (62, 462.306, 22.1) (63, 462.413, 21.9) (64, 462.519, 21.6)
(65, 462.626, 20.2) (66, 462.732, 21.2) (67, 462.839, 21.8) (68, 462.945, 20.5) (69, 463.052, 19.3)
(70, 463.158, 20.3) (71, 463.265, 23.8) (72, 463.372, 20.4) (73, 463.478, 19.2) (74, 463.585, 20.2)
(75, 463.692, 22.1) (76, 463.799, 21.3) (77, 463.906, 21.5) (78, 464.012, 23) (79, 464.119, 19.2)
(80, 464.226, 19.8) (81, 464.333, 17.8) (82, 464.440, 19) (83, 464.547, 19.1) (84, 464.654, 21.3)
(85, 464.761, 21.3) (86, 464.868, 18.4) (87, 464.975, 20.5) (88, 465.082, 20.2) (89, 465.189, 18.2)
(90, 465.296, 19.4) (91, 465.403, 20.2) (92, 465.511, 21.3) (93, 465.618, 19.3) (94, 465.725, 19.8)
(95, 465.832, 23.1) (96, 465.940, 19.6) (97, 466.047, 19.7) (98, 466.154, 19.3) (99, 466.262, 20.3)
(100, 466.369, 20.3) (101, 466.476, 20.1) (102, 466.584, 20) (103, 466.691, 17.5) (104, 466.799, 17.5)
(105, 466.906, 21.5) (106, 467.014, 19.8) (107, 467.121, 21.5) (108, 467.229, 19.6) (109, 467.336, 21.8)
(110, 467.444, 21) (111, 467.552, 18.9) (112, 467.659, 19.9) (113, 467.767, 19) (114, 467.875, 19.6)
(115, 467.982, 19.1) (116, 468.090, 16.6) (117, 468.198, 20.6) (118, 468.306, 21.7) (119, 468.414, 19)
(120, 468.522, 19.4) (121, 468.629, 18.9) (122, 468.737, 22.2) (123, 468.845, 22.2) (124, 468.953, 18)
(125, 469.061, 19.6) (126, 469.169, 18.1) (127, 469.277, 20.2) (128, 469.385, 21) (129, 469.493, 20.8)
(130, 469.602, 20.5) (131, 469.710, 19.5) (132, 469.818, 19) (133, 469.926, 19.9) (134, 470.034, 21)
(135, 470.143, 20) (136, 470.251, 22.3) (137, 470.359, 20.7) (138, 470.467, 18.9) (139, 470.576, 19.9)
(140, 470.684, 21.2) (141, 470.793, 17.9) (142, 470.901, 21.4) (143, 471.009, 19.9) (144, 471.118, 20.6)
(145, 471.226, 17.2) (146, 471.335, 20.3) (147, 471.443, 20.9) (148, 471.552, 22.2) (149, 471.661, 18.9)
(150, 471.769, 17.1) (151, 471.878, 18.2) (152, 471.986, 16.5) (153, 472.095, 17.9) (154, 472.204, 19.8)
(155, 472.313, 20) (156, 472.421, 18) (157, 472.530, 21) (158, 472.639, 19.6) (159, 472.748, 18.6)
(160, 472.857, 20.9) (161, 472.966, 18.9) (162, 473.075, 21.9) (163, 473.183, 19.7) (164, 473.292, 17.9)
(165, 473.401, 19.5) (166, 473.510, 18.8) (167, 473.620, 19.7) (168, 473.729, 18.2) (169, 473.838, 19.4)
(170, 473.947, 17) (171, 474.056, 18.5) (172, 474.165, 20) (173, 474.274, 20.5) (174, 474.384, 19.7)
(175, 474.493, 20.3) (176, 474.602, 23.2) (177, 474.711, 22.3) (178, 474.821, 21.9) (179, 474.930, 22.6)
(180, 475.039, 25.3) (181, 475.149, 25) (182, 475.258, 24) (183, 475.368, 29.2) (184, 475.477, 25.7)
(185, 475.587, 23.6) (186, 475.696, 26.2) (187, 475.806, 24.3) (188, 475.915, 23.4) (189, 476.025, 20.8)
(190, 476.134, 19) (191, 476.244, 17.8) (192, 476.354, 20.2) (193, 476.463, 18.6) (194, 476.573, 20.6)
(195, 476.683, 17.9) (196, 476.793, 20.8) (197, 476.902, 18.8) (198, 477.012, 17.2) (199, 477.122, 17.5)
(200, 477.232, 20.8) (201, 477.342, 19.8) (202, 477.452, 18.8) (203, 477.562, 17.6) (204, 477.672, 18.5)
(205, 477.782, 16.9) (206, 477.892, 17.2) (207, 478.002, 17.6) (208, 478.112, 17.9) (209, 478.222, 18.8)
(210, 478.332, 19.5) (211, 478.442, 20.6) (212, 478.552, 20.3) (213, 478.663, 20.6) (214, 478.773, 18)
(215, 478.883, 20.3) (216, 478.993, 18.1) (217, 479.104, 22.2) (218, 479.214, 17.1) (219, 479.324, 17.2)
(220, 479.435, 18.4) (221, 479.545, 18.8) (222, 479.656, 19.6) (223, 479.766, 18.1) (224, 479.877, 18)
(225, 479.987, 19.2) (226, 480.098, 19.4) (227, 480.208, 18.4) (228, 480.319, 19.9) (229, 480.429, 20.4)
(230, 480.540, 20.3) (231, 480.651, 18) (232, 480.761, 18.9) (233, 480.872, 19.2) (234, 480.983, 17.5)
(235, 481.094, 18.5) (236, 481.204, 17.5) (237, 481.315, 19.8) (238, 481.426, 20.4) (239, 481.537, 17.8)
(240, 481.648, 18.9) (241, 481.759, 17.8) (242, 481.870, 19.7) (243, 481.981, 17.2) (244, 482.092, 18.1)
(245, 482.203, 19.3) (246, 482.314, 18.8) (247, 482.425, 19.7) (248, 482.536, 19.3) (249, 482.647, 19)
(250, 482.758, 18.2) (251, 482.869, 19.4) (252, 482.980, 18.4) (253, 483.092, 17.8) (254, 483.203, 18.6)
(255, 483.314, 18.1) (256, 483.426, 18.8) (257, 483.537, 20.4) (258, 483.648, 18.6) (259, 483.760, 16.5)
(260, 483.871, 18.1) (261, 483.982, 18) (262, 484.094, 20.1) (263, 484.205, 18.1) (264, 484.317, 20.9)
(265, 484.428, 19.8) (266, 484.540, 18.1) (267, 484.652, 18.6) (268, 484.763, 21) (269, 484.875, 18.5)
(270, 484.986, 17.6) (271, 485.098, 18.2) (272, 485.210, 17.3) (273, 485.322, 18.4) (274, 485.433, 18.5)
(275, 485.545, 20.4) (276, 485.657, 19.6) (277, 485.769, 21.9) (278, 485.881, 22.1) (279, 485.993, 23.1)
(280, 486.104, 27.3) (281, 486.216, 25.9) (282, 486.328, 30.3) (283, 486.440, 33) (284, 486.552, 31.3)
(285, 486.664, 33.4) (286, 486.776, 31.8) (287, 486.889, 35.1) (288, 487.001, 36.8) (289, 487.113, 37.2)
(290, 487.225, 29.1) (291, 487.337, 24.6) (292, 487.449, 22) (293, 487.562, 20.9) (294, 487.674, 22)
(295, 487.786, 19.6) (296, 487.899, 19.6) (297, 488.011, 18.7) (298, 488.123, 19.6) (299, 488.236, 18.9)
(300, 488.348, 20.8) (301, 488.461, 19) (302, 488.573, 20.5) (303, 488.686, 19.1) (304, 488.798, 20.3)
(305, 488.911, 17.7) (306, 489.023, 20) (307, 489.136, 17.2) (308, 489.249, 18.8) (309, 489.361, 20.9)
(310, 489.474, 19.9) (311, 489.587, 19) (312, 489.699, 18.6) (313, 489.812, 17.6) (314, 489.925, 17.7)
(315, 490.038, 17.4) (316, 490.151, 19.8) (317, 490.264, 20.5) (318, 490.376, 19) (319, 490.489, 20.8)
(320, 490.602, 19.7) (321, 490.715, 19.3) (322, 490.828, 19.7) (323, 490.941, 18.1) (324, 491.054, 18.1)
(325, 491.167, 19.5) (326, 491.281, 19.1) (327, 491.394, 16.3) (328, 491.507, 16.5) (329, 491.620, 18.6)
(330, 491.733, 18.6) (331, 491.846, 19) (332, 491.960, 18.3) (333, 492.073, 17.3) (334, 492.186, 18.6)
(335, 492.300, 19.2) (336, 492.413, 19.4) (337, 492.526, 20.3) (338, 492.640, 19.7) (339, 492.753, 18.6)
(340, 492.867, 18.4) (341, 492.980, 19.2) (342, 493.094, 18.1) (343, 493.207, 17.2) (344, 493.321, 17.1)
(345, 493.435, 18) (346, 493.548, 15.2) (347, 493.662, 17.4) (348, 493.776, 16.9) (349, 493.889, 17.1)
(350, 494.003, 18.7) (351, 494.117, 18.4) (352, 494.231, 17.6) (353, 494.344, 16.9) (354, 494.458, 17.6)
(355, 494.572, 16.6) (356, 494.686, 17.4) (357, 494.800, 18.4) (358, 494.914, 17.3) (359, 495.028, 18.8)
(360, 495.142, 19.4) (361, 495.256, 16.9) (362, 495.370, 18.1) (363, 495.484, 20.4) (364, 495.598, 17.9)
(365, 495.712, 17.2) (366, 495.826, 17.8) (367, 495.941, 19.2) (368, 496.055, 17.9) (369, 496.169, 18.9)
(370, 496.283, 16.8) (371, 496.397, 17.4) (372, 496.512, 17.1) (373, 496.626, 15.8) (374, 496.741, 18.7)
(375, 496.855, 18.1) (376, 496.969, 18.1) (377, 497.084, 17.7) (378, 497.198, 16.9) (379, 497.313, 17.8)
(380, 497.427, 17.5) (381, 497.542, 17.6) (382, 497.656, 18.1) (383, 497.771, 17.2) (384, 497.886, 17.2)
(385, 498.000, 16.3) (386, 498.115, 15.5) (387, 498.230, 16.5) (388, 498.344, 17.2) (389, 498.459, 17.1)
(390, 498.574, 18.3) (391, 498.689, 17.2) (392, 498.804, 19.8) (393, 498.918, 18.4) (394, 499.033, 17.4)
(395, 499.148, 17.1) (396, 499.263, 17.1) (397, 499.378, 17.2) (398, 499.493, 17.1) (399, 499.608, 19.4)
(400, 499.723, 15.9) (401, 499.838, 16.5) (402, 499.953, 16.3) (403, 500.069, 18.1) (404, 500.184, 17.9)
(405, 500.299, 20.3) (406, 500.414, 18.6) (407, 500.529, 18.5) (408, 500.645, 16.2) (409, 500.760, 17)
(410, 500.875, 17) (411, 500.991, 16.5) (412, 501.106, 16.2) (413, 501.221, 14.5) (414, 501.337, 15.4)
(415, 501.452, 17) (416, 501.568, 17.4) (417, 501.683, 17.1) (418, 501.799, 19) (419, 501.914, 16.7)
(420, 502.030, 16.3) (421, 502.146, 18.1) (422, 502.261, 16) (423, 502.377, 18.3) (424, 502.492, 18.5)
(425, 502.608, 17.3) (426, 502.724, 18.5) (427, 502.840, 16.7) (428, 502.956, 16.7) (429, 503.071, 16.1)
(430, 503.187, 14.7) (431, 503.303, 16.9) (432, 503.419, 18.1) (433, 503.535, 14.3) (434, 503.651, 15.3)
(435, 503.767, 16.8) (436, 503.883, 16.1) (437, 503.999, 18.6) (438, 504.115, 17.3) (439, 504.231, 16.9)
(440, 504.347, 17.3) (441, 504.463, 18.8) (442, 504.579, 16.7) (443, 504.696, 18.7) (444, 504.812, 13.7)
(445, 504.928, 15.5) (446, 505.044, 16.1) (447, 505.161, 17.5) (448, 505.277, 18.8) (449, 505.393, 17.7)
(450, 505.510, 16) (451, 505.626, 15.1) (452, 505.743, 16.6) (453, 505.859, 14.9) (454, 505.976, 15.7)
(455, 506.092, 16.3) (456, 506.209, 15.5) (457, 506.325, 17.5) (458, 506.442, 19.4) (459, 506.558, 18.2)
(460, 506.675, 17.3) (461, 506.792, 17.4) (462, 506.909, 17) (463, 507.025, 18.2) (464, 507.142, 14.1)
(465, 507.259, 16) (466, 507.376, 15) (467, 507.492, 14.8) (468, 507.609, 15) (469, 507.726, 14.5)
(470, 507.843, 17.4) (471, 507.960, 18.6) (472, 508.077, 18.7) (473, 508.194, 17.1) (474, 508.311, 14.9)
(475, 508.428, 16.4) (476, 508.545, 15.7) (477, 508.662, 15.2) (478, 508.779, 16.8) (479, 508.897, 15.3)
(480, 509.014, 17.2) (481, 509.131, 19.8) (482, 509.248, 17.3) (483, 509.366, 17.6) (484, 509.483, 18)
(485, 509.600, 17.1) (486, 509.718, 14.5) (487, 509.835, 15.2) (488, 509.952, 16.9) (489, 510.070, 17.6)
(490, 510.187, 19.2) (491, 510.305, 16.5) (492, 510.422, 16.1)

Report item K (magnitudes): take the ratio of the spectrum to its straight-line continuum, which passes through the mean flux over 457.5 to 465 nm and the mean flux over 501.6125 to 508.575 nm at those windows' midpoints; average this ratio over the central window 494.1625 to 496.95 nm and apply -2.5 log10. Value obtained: -0.018 mag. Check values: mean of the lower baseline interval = 20.5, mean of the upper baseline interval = 16.7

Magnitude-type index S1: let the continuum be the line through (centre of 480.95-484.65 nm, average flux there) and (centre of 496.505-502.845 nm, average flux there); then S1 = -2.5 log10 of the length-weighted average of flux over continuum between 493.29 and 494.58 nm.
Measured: 0.03 mag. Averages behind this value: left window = 18.7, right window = 17.3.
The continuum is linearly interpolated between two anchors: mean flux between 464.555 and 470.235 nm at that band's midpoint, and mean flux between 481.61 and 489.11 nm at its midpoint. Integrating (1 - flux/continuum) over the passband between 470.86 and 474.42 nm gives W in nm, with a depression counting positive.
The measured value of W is 0.18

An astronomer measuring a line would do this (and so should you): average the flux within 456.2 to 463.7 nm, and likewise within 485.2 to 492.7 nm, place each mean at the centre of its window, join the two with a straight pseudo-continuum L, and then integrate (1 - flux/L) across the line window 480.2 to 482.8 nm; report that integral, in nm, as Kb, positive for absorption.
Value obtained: 0.29 nm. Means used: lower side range 20.6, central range 18.9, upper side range 21.5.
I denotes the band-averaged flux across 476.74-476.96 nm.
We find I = 19.8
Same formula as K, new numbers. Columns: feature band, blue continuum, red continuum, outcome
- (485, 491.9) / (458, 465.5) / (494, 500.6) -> -0.179 mag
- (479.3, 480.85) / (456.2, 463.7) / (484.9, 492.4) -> 0.120 mag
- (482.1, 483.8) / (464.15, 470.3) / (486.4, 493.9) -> 0.095 mag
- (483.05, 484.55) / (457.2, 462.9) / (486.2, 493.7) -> 0.118 mag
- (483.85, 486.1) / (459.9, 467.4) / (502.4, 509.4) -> -0.070 mag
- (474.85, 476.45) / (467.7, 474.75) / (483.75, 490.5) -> -0.147 mag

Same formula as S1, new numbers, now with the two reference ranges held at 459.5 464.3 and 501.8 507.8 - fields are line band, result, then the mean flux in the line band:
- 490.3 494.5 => -0.04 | 18.3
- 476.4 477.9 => 0.02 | 18.7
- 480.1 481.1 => -0.02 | 19.1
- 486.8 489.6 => -0.23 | 22.4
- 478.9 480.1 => 0.00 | 18.7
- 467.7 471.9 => -0.01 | 19.8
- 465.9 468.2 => 0.01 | 19.7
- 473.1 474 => 0.02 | 18.9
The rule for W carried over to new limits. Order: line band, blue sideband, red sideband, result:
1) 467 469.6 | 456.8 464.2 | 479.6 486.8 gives 0.062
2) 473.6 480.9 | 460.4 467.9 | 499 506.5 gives -0.381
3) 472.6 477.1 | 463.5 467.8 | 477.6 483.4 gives -0.378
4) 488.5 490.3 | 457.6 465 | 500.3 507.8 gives -0.104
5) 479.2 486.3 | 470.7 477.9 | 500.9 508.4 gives 0.000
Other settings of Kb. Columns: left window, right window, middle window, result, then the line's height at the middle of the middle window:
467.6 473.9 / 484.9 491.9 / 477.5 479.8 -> 0.20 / 20.5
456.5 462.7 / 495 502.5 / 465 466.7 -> 0.01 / 20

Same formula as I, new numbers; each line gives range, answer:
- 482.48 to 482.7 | 19.2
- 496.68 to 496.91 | 18.3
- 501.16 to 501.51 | 15.6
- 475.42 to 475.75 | 25.2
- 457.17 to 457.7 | 21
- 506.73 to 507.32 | 16.5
